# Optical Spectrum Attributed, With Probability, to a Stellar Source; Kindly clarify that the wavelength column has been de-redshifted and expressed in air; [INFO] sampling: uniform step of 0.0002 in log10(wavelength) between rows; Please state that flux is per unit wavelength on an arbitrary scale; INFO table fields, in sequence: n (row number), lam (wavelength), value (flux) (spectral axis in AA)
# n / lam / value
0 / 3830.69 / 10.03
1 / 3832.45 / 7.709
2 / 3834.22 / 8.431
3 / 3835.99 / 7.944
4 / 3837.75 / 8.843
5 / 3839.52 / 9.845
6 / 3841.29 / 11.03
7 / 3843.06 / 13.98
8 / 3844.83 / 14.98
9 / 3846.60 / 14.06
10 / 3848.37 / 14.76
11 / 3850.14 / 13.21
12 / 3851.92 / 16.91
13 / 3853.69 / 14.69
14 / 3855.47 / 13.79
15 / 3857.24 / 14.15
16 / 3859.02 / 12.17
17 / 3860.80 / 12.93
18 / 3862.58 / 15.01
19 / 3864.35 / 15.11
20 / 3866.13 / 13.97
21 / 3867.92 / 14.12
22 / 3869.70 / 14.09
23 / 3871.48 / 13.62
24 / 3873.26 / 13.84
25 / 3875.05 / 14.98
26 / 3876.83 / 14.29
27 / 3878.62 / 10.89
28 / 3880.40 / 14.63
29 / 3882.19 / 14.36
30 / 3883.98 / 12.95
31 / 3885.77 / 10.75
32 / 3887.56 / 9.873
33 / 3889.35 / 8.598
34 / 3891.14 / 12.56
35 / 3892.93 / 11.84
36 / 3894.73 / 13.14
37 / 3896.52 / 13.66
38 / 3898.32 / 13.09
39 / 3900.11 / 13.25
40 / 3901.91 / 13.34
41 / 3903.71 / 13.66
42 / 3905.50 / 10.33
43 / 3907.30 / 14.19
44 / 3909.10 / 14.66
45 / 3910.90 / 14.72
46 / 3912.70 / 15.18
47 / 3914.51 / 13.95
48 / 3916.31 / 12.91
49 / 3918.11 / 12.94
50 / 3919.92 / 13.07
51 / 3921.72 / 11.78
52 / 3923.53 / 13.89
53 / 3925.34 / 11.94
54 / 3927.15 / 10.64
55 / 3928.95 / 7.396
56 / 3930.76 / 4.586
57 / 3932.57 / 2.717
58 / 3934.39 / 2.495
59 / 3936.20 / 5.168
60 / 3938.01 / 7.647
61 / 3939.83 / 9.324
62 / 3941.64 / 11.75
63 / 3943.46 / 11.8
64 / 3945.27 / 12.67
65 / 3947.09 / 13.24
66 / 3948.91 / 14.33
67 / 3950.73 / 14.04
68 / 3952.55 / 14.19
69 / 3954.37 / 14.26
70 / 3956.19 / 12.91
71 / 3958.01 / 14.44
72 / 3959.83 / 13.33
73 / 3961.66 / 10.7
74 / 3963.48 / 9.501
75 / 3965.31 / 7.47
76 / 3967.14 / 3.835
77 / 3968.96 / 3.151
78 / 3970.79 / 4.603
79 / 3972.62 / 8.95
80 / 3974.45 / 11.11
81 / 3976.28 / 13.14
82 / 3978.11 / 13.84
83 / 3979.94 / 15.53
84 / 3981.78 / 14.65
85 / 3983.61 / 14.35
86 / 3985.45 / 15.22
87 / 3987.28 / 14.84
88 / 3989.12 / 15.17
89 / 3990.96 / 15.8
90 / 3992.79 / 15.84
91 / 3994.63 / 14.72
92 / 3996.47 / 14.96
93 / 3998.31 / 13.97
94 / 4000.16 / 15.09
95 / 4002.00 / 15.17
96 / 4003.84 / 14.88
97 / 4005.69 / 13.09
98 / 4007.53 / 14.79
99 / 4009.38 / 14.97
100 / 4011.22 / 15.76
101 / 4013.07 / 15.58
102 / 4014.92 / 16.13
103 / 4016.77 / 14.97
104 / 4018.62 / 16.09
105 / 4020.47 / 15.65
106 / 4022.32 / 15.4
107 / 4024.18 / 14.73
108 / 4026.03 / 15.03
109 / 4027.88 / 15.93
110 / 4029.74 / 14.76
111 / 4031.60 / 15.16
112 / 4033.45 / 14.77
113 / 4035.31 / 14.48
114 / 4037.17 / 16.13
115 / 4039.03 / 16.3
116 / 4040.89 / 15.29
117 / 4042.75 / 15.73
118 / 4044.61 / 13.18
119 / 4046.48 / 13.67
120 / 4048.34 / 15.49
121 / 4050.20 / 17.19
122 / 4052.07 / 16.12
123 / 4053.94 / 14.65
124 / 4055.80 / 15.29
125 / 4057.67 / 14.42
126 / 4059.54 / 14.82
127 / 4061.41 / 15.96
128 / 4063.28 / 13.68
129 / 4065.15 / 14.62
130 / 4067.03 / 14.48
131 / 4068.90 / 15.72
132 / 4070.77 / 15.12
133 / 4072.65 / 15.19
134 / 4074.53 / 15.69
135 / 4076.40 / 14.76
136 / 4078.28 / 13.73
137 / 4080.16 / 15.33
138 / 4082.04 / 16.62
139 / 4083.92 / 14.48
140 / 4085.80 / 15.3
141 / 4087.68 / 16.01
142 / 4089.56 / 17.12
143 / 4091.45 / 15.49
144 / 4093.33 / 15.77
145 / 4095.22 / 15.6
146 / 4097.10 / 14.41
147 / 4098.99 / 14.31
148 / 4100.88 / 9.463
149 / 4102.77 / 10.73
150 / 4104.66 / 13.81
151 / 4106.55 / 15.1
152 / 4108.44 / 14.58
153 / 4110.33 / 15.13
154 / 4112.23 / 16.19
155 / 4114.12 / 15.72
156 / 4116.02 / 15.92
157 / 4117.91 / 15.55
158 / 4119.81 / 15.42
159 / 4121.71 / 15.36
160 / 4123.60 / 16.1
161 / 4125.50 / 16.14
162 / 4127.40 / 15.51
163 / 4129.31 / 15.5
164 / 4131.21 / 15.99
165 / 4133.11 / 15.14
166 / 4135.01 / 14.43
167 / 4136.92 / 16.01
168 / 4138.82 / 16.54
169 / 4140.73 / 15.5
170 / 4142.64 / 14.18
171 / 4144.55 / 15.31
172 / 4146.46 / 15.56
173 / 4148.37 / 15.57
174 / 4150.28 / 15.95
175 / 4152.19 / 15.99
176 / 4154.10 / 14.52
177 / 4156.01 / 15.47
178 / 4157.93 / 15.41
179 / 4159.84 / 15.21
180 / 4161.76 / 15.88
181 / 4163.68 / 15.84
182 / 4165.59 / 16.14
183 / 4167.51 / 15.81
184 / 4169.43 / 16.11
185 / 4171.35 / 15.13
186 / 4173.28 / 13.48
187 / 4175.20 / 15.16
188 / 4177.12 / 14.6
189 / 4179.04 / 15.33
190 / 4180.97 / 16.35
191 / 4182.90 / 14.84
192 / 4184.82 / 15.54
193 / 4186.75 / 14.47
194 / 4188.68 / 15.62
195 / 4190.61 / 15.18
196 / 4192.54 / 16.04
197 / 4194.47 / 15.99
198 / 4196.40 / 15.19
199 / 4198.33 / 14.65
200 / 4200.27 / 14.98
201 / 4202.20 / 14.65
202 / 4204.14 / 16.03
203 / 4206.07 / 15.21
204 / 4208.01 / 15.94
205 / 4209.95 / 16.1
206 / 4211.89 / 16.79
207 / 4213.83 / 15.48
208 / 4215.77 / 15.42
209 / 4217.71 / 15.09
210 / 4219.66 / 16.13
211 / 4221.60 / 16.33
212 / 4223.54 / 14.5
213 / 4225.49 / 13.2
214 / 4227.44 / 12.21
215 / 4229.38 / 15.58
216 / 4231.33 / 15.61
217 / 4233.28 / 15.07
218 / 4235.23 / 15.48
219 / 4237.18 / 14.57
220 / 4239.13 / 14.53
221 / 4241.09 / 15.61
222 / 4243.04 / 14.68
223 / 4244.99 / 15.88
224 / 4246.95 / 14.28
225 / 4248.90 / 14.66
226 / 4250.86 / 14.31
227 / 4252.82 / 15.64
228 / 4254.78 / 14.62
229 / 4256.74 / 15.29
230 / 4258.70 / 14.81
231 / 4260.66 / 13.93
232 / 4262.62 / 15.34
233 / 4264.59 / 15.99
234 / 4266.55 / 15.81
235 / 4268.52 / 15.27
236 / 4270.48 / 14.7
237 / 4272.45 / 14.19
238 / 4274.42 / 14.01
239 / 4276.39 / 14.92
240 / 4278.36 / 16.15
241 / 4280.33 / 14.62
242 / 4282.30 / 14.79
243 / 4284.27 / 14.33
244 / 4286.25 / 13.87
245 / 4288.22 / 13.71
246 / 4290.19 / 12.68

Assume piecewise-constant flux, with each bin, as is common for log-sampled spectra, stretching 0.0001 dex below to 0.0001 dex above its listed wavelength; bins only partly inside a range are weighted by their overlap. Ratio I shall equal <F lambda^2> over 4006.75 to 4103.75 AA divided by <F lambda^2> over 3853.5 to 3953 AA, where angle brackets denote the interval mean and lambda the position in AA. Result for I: 1.3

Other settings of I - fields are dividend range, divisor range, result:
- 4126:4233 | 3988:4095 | 1.08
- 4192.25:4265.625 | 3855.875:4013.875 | 1.41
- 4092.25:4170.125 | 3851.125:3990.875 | 1.39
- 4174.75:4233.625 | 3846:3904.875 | 1.34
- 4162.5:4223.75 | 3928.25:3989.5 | 1.63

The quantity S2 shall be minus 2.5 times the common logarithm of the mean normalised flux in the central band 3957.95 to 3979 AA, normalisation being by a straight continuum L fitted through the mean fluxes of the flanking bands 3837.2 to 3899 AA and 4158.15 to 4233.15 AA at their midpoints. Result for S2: 0.43 mag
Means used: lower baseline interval 13.2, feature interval 9.3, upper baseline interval 15.3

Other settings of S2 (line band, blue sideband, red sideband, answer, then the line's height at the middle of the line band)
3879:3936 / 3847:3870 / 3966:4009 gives 0.182 mag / 13.7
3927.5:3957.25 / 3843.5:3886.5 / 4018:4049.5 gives 0.410 mag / 14.5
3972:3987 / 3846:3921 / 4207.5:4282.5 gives 0.029 mag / 13.9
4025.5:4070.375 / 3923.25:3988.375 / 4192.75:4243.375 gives -0.229 mag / 12.2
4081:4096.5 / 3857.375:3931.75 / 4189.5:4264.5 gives -0.118 mag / 14.1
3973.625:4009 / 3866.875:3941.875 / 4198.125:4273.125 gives -0.155 mag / 12.6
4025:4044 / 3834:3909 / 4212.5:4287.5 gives -0.113 mag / 13.8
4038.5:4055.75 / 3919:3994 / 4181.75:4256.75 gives -0.216 mag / 12.5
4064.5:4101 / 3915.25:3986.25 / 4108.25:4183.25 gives -0.085 mag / 14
